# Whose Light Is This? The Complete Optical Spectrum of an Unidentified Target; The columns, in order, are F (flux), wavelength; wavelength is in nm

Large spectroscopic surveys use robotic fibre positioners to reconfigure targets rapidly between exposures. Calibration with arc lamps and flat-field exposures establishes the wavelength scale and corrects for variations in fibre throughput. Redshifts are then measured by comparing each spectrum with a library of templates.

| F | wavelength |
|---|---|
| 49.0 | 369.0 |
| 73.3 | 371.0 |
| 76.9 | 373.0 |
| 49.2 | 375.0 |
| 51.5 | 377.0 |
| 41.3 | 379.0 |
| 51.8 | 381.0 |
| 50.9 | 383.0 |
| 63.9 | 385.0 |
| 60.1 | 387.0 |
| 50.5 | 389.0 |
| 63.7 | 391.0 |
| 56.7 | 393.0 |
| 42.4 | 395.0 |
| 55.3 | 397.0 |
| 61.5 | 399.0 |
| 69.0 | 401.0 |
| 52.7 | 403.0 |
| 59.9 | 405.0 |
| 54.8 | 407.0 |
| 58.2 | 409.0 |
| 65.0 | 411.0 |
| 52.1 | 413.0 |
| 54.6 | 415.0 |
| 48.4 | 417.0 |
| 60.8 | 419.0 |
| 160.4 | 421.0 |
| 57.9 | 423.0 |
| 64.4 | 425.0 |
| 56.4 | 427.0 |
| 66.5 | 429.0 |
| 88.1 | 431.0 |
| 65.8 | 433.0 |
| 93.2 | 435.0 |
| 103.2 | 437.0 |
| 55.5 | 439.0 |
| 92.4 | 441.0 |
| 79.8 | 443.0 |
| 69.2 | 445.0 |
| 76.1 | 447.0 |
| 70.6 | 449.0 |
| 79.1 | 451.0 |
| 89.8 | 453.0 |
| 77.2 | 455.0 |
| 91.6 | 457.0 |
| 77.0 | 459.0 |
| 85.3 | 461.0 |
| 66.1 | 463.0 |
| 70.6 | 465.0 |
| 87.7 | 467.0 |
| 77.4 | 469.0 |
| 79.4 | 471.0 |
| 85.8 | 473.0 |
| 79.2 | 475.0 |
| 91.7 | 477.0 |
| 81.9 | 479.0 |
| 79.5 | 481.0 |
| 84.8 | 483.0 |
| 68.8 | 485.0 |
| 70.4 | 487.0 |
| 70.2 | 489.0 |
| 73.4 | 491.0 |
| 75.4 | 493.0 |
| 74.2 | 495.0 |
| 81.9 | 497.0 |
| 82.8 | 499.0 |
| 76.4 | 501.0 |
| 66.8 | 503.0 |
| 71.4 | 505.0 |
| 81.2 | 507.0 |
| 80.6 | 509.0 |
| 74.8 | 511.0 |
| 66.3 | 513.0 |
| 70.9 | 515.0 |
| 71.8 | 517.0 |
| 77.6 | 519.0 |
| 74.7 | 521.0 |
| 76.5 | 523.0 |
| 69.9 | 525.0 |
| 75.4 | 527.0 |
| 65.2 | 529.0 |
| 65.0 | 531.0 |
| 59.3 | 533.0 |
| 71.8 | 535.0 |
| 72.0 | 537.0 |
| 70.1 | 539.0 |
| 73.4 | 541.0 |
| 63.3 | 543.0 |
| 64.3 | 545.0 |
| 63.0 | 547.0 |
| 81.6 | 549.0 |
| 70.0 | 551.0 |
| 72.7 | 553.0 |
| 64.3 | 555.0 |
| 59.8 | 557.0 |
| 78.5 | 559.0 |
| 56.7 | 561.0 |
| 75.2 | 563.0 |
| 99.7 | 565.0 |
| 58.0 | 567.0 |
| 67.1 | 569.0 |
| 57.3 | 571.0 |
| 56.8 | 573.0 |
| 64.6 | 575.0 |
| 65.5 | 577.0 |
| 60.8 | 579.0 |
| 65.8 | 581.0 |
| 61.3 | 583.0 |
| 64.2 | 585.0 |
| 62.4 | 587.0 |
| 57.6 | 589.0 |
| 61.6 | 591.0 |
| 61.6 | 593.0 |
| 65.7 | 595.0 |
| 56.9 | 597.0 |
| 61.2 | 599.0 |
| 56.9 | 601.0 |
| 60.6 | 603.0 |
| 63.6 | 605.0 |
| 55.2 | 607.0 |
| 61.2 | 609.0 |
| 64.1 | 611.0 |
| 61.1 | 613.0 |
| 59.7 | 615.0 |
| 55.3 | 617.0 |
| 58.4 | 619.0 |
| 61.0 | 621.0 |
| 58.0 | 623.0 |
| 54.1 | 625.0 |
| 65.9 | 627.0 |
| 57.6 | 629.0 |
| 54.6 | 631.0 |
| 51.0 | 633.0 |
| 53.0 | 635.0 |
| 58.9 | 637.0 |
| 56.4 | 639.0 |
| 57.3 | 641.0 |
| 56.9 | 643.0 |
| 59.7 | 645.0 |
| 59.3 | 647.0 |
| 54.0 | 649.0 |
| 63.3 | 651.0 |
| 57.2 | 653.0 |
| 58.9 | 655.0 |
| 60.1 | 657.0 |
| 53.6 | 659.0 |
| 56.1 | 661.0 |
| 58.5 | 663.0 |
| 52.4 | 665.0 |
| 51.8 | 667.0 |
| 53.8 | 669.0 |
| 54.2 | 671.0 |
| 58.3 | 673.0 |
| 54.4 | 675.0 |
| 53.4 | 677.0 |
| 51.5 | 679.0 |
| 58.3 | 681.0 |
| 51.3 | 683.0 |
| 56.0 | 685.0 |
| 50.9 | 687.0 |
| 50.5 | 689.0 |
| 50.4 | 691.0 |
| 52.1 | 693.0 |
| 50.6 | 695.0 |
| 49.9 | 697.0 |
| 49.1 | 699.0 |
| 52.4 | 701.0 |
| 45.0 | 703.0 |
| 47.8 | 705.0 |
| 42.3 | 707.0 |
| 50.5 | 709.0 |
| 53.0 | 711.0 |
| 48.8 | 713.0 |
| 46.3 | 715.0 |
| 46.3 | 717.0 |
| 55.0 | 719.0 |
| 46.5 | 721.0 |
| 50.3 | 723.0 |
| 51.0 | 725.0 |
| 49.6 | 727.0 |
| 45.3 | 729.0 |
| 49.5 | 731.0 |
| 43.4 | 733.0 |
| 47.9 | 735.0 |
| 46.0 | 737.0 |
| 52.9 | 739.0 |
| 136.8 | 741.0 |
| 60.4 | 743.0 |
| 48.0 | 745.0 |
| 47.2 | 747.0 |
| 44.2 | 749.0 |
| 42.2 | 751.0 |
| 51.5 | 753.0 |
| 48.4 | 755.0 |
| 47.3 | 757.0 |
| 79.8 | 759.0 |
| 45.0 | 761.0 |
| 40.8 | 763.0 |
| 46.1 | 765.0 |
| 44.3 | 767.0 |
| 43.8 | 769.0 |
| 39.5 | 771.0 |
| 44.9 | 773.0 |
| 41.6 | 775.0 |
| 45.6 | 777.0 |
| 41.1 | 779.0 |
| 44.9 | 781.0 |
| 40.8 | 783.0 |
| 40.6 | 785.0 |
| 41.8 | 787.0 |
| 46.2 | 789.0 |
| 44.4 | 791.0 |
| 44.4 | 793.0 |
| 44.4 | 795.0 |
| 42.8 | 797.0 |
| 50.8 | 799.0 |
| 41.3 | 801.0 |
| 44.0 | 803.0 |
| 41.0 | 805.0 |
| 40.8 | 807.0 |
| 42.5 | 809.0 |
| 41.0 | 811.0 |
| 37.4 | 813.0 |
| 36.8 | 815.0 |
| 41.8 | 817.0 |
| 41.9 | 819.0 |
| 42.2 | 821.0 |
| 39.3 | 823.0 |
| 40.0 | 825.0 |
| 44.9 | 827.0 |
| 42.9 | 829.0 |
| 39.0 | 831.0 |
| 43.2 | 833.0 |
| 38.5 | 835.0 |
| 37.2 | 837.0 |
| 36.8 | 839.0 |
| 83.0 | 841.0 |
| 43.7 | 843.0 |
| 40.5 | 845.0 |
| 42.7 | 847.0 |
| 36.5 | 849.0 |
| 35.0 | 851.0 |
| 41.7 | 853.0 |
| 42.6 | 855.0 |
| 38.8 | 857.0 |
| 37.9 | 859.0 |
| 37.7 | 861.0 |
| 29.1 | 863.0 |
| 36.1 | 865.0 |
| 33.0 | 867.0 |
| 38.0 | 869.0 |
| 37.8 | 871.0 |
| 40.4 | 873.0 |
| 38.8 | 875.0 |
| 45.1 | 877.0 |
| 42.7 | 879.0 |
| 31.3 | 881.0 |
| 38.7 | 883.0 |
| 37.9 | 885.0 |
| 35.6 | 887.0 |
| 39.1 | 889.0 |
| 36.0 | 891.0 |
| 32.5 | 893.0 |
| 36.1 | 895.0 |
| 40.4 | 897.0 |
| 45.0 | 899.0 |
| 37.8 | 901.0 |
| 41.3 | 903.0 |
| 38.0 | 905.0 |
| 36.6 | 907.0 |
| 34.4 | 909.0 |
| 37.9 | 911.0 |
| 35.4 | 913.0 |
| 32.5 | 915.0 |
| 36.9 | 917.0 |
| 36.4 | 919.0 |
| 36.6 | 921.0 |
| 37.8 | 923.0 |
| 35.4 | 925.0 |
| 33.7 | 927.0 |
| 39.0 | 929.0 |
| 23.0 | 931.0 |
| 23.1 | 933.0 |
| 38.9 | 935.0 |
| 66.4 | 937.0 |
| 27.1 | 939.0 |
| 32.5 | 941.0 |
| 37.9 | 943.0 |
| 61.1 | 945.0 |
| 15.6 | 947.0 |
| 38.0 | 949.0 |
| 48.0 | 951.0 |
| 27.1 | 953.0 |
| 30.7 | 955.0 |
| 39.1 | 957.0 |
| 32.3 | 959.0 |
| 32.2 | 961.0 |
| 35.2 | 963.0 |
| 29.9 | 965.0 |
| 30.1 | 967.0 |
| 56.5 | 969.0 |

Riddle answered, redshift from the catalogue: 0.129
